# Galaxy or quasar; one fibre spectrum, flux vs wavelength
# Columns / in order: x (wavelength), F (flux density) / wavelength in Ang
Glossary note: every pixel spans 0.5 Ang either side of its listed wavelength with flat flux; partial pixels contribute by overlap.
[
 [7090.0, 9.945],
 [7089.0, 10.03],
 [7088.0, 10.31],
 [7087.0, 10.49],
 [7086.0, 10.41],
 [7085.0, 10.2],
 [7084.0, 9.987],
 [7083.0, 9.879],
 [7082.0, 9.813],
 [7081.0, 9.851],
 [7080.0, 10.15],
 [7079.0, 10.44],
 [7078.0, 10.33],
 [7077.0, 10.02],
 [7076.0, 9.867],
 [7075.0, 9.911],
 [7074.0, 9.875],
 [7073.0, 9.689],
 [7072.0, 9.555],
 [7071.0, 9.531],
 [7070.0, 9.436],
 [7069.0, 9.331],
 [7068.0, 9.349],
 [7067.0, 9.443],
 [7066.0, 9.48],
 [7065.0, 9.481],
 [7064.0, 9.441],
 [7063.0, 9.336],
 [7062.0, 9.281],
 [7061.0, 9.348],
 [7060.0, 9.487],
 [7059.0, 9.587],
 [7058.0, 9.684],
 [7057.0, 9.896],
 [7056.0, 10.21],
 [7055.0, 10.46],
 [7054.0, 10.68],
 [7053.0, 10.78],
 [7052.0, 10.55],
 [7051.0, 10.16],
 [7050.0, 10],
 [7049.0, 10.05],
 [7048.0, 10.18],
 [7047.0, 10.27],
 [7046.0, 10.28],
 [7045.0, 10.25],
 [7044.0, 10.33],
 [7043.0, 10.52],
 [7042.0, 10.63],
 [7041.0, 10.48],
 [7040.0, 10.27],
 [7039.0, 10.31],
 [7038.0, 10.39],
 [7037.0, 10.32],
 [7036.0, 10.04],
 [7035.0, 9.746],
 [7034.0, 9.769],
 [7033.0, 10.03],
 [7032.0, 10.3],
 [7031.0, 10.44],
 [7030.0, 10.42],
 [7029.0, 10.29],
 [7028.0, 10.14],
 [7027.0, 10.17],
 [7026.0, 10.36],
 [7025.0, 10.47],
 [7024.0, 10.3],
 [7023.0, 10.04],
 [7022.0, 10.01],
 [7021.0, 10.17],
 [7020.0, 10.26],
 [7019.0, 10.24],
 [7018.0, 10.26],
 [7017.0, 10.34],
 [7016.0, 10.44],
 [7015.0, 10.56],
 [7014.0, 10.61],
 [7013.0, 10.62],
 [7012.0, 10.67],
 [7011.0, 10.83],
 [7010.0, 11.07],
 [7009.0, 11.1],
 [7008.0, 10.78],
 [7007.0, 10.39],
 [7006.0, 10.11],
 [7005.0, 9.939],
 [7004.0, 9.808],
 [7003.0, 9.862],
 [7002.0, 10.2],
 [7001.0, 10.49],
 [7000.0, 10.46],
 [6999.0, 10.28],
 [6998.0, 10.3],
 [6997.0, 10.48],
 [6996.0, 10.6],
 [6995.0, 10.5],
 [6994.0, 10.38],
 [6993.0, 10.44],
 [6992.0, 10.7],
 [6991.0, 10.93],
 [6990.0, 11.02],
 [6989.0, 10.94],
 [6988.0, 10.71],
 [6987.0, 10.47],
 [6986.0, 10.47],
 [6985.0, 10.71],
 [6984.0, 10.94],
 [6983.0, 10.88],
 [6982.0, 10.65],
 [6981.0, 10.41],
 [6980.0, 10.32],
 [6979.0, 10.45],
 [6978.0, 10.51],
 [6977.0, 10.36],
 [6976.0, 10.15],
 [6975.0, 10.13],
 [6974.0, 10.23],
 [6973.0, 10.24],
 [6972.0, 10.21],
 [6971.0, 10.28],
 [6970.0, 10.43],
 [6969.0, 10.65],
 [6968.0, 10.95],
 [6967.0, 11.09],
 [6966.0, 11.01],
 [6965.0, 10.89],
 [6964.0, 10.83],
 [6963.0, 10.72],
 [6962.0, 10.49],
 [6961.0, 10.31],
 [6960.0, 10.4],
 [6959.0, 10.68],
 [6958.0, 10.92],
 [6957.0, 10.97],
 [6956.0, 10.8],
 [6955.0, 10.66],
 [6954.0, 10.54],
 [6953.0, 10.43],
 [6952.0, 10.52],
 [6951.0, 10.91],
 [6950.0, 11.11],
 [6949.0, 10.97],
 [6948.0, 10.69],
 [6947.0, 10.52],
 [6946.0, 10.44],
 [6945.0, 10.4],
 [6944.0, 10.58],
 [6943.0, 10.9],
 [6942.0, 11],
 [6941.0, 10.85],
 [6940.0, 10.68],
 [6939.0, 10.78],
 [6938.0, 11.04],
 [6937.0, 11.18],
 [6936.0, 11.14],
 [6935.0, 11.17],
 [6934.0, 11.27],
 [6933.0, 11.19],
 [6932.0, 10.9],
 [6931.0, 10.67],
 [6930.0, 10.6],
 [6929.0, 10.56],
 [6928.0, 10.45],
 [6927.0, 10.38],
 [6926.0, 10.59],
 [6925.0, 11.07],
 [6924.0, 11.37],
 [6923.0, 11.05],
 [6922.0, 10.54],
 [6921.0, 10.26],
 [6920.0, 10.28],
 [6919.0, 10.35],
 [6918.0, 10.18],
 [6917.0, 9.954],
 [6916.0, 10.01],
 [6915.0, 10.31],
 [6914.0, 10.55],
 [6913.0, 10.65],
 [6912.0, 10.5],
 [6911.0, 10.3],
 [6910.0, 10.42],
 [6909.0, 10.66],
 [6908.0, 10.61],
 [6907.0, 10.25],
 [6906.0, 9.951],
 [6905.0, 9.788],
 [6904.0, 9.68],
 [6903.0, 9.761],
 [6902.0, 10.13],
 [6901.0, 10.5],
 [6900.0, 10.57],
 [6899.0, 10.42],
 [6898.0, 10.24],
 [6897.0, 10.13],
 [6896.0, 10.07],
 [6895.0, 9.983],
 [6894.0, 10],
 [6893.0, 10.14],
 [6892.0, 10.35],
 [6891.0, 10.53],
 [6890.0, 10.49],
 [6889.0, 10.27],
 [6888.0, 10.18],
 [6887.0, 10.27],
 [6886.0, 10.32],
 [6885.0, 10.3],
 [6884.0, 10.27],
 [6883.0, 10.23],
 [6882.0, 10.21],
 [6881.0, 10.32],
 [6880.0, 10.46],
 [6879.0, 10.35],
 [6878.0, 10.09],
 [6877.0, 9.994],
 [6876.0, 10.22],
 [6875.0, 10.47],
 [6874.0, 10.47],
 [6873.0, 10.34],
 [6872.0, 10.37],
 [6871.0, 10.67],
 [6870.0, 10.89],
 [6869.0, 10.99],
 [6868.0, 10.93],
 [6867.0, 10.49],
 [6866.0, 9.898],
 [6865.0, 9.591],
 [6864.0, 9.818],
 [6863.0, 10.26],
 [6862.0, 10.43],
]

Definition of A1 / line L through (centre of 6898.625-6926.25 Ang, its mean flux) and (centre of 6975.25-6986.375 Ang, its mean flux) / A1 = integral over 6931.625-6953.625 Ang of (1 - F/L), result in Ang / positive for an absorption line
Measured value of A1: -0.85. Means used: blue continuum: 10.4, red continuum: 10.5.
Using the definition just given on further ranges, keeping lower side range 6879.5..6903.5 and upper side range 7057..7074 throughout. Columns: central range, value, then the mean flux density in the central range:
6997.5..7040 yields -2.7 Ang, 10.3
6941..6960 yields -1.4 Ang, 10.7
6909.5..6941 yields -1.7 Ang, 10.7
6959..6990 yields -2.1 Ang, 10.6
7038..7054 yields -1.3 Ang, 10.3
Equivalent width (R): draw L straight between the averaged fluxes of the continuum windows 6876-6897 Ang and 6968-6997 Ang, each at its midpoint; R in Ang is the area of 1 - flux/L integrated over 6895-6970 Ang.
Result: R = -1.6 Ang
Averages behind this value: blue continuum 10.2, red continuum 10.5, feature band 10.6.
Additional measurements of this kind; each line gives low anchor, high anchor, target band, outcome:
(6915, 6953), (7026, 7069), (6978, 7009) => -0.4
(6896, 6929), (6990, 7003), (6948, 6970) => -0.7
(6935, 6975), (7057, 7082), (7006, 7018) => -0.5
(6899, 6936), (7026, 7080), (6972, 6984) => -0.2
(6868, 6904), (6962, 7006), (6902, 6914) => 0.1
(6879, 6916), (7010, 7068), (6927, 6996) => -3.1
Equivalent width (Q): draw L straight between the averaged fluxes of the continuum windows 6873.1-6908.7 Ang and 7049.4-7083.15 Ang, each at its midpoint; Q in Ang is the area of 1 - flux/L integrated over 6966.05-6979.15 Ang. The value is -0.53 Ang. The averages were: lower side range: 10.2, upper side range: 9.83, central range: 10.5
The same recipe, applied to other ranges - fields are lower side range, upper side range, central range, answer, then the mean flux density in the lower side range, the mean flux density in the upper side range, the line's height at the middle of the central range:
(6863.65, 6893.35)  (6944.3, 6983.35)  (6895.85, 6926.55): 0.2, 10.3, 10.6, 10.4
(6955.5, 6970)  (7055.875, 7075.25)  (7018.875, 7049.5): -1.0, 10.8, 9.55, 9.92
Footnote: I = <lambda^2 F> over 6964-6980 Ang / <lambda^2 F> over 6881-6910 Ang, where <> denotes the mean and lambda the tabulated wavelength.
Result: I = 1.05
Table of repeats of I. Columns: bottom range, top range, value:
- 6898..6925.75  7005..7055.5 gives 1.03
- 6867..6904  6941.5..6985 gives 1.05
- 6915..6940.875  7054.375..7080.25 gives 0.94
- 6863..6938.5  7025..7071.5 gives 1.00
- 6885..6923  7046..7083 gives 1.01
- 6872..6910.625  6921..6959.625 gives 1.07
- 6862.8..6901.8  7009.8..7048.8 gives 1.04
